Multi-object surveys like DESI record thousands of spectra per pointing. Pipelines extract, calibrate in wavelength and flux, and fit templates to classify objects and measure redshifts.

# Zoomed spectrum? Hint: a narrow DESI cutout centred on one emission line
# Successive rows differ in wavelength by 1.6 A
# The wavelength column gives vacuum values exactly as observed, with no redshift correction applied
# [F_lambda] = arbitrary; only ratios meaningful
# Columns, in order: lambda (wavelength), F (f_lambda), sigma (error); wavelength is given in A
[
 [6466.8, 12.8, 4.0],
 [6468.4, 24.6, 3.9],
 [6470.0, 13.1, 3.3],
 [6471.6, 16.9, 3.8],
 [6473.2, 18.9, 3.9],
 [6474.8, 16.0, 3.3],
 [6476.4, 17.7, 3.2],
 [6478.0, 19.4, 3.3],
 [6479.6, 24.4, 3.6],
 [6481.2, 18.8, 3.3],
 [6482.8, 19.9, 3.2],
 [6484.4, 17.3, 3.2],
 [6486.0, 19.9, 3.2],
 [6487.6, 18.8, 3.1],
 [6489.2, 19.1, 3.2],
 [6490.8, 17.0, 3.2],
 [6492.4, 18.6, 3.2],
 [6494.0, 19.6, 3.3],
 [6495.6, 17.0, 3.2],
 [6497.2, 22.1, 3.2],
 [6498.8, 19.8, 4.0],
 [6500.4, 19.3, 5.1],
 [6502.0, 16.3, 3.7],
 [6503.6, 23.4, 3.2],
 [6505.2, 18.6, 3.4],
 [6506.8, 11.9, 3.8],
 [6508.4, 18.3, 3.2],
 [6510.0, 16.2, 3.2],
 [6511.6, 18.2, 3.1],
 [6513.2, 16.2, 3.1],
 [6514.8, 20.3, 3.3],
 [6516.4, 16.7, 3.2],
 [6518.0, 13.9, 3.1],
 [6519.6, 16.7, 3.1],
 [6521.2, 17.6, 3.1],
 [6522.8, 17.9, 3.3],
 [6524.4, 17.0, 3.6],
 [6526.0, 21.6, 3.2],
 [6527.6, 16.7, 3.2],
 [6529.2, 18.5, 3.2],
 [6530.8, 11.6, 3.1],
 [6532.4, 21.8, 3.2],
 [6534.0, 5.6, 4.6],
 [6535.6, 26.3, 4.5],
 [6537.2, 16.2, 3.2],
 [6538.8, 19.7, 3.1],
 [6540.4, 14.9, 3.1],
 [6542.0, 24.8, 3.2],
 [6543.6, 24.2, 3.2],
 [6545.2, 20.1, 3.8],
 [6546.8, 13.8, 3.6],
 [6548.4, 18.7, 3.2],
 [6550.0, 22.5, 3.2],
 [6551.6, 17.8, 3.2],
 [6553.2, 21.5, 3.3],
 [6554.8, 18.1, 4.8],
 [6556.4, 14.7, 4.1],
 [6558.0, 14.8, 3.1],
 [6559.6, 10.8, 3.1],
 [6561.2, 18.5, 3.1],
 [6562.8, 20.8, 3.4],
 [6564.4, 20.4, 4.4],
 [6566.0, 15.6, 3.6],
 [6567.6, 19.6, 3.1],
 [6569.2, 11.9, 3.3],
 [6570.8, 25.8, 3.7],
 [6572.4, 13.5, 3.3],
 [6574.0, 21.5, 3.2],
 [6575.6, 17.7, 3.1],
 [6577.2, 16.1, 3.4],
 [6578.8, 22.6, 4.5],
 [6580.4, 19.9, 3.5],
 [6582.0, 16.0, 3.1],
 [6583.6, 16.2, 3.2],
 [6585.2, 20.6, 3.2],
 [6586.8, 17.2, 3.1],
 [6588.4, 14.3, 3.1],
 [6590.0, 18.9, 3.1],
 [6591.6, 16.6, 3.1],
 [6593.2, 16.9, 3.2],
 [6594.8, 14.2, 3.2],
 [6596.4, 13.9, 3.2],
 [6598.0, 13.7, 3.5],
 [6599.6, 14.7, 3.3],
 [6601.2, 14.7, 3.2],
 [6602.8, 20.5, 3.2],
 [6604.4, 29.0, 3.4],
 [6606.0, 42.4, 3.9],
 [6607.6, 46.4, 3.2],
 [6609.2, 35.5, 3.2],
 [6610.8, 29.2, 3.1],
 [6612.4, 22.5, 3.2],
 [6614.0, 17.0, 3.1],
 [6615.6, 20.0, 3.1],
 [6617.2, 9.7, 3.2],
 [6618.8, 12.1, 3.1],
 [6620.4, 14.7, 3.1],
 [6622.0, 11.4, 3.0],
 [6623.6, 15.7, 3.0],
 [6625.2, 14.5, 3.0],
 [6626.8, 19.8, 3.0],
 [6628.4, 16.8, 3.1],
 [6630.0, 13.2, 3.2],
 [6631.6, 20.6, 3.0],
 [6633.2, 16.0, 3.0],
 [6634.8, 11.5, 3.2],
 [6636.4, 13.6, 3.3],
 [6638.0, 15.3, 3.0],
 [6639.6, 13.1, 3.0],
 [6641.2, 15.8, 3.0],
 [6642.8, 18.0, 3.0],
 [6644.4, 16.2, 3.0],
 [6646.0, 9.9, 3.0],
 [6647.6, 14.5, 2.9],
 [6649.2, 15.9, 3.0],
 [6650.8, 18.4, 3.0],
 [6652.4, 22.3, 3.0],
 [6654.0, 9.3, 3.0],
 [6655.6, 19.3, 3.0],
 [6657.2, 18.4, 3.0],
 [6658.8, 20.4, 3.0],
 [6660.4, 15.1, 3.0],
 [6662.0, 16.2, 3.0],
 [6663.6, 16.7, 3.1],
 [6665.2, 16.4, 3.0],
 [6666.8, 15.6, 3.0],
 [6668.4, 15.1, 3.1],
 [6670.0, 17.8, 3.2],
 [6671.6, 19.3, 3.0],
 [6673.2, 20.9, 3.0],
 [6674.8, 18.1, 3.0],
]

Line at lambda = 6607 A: H-beta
